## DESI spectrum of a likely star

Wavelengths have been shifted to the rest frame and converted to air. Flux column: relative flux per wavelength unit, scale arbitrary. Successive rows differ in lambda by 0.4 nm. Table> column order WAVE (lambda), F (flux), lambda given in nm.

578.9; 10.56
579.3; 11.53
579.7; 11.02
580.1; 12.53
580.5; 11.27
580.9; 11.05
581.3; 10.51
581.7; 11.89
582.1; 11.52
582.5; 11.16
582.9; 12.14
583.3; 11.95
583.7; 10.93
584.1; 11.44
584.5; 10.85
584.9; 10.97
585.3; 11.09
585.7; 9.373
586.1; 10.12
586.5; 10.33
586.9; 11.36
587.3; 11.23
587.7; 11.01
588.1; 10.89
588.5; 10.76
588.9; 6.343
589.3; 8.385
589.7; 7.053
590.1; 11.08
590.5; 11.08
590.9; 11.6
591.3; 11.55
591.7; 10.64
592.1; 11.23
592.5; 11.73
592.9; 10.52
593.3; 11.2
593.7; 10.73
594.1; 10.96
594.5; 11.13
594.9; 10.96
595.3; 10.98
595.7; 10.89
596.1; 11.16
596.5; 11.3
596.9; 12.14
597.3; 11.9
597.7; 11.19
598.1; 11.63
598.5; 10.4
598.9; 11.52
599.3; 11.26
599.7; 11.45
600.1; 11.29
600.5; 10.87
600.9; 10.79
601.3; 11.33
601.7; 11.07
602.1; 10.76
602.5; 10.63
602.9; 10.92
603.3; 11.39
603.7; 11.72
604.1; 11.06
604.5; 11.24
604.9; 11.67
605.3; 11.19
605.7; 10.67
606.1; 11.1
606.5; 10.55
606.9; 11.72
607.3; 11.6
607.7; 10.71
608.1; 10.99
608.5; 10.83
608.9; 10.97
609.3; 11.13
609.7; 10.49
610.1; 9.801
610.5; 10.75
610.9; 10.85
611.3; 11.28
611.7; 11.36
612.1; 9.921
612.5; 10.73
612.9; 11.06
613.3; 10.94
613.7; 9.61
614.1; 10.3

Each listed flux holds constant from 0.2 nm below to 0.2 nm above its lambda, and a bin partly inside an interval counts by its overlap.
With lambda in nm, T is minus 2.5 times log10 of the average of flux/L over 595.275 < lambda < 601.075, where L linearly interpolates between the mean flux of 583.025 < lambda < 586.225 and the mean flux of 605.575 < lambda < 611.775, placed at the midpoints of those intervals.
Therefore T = -0.03 mag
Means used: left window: 10.9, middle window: 11.3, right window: 10.9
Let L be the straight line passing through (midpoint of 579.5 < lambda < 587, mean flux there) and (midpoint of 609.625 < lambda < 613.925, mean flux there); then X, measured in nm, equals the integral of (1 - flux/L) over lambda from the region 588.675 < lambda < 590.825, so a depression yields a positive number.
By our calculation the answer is 0.40 nm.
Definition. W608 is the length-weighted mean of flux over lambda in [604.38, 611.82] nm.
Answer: 11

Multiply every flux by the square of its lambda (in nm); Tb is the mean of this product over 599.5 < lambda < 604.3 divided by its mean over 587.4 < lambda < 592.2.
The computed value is 1.1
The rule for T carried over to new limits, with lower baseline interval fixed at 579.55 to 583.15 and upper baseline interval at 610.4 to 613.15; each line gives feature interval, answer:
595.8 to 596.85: -0.02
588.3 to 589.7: 0.34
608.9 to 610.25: 0.03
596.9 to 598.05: -0.05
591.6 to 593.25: 0.02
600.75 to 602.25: 0.01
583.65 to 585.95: 0.06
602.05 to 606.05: -0.01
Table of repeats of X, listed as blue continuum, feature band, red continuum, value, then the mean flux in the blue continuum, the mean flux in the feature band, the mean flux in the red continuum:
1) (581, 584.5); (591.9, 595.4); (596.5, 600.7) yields 0.099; 11.4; 11.1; 11.4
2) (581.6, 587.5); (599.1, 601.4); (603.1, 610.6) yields -0.023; 11.1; 11.2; 11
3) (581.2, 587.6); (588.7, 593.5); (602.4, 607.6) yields 0.391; 11.1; 10.2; 11.2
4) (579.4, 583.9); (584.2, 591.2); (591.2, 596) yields 0.622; 11.5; 10.2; 11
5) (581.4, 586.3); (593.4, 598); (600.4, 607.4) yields -0.043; 11.1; 11.2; 11.1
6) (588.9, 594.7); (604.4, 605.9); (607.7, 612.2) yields -0.069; 10.5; 11.2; 10.8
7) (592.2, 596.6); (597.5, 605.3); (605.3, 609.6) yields -0.095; 11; 11.2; 11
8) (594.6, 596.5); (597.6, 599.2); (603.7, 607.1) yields -0.016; 11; 11.2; 11.2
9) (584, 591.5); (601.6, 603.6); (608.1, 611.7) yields -0.063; 10.3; 11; 10.8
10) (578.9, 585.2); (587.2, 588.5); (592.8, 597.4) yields 0.032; 11.4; 11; 11.2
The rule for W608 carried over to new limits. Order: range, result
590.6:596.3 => 11.1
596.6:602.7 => 11.2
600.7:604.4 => 11.1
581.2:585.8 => 11.2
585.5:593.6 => 10.4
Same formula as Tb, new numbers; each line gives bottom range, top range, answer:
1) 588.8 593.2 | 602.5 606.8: 1.14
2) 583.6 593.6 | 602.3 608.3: 1.12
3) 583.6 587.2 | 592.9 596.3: 1.06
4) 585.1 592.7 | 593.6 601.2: 1.11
